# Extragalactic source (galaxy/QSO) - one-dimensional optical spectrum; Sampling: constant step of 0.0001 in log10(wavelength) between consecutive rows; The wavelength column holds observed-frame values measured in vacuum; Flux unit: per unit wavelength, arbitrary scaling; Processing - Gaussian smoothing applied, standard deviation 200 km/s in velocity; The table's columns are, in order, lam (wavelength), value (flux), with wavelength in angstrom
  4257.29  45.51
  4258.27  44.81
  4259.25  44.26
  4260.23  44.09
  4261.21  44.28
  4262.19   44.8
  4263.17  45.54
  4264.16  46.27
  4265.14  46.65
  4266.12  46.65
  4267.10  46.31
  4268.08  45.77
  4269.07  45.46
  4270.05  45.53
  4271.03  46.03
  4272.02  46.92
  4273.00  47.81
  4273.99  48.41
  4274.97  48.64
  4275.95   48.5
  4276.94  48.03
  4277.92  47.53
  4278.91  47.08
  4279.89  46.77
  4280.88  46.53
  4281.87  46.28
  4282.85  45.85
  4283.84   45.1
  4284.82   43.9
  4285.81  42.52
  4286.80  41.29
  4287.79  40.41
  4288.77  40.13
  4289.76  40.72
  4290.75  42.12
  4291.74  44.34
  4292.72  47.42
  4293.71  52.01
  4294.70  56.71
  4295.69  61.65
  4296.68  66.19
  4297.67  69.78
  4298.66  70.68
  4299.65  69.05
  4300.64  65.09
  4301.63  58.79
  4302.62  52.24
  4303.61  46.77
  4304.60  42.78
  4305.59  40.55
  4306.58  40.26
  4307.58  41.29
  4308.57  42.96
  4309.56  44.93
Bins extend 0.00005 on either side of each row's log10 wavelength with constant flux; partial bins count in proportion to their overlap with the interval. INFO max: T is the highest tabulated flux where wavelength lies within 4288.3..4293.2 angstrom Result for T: 47.42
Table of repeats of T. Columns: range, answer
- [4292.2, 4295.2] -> 56.71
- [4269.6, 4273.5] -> 47.81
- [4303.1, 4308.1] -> 46.77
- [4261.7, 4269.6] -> 46.65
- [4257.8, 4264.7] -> 46.27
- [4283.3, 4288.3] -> 45.1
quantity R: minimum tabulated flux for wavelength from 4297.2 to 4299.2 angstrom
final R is 69.78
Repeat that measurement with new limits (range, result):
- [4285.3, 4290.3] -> 40.13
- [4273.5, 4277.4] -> 48.03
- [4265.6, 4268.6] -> 45.77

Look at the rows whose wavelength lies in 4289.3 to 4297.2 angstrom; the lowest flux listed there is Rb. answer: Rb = 40.72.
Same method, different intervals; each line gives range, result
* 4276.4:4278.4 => 47.53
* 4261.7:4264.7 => 44.8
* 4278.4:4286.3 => 42.52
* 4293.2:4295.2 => 52.01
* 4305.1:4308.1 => 40.26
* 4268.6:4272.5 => 45.46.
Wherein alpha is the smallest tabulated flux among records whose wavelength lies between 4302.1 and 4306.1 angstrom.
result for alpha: 40.55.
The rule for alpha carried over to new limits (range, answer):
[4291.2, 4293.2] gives 44.34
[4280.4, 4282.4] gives 46.28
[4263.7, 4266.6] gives 46.27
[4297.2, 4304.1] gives 46.77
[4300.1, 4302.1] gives 58.79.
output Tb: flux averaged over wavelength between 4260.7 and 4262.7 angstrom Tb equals 44.6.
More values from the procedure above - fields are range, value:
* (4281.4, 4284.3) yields 45.8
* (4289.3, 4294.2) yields 45.4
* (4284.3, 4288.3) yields 42.1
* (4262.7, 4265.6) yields 46.1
